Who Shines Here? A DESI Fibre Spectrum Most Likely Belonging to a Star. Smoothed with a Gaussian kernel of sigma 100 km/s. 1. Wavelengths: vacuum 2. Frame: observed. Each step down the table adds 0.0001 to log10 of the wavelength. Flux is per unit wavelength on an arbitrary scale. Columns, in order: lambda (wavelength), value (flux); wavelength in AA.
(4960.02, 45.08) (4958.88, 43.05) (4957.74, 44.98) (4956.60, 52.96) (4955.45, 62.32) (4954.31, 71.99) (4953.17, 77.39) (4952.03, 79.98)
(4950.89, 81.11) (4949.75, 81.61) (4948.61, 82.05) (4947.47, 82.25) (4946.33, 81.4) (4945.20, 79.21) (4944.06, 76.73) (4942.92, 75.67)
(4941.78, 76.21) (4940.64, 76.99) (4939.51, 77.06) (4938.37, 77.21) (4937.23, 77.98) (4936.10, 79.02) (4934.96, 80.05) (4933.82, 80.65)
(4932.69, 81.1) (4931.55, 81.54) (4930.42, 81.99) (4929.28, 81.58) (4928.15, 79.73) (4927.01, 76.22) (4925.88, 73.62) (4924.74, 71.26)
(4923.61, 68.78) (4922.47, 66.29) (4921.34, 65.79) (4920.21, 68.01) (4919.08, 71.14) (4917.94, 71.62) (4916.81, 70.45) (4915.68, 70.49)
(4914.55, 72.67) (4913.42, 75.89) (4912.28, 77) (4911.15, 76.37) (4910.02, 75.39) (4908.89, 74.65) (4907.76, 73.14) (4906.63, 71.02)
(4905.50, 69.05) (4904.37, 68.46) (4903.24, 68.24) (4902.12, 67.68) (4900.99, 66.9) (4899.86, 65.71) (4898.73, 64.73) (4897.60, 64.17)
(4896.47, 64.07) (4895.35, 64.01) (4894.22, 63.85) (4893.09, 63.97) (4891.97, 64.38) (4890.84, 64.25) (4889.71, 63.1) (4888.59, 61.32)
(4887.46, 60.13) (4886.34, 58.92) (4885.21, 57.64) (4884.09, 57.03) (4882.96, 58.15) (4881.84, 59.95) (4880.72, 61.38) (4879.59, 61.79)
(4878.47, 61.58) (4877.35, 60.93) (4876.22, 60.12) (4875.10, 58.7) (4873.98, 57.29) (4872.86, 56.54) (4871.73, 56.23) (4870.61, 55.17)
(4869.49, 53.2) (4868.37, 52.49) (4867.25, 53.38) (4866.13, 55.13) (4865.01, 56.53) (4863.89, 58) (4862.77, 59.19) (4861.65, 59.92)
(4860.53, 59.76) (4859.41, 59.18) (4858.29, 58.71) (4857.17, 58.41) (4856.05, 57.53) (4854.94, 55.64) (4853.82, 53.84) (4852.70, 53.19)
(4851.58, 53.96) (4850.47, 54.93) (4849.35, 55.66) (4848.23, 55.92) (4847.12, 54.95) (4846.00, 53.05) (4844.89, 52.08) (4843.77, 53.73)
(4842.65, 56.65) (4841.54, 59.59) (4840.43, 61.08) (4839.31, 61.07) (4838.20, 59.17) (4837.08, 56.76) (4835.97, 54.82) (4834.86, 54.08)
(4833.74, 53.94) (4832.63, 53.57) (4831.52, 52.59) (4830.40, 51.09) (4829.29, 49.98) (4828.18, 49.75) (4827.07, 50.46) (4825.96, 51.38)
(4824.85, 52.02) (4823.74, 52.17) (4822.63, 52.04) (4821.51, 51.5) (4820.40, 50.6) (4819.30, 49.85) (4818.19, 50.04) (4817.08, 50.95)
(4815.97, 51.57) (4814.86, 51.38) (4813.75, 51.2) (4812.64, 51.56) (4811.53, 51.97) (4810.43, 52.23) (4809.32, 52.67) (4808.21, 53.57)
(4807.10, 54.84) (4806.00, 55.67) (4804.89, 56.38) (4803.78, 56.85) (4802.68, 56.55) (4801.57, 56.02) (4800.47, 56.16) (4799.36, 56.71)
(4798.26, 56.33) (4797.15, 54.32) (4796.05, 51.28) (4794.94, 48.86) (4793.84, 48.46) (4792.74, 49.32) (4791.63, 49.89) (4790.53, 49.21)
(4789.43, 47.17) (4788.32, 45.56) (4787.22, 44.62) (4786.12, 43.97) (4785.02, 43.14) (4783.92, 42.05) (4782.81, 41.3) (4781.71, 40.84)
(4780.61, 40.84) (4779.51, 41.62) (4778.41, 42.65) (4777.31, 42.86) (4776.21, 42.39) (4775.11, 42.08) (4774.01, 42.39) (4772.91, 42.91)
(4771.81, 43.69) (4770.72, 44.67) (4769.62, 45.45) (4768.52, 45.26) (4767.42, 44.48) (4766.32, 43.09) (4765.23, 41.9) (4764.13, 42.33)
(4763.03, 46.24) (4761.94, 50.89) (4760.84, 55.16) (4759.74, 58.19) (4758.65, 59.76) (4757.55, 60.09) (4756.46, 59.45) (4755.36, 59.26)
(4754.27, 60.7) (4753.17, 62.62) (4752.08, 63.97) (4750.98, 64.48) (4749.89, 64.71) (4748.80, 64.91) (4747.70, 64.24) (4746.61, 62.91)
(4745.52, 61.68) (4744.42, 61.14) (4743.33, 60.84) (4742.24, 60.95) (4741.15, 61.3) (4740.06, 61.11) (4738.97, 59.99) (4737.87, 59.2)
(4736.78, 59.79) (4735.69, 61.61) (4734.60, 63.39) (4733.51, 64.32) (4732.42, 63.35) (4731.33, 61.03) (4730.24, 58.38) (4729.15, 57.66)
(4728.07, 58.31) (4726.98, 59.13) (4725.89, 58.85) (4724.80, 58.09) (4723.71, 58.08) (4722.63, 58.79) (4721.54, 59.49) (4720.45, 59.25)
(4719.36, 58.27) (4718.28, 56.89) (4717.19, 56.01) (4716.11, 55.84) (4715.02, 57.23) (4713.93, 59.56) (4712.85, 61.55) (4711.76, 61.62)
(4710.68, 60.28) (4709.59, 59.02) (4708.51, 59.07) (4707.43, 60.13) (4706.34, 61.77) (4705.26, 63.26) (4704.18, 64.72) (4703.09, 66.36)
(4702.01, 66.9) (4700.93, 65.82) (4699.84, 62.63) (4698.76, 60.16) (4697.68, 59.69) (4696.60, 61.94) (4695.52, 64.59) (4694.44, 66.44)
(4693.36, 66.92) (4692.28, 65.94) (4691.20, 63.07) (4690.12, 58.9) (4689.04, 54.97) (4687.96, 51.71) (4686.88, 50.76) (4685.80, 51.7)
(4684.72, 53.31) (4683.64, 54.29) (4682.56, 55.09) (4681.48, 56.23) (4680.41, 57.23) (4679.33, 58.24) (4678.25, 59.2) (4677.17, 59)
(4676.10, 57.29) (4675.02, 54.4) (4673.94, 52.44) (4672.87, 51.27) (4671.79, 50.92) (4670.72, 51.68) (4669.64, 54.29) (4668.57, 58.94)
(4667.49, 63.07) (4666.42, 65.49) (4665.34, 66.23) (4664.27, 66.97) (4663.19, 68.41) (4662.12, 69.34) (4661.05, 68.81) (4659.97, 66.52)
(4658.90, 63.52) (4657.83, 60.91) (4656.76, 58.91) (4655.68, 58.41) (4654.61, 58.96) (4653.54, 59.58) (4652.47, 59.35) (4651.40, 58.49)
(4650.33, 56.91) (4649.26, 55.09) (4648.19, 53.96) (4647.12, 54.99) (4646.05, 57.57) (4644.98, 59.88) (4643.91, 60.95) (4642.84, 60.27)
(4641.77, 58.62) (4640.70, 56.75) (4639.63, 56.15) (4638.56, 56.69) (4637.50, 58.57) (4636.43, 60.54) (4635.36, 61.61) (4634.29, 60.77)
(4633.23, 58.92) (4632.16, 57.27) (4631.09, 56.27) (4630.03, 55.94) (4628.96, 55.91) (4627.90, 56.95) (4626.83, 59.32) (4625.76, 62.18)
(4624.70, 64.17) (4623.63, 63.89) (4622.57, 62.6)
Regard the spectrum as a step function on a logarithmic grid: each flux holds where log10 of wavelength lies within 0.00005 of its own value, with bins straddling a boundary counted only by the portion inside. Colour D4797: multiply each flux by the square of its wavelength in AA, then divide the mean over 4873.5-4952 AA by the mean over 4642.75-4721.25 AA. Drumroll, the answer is 1.30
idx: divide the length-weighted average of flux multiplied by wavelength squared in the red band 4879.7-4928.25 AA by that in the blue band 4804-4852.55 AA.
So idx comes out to 1.30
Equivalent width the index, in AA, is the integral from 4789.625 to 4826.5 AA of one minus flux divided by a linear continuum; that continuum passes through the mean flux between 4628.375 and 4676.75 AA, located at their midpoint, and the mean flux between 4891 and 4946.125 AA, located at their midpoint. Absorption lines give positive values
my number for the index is 8.0 AA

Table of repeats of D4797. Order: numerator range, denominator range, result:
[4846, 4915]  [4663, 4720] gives 1.12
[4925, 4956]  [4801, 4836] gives 1.56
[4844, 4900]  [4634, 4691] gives 1.09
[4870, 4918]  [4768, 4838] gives 1.36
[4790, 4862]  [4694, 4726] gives 0.93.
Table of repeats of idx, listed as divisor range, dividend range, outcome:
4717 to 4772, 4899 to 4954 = 1.41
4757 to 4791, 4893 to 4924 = 1.60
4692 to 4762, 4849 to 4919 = 1.09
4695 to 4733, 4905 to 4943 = 1.35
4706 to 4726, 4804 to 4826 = 0.92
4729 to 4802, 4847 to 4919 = 1.24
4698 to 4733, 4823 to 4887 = 0.99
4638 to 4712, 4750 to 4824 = 0.89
